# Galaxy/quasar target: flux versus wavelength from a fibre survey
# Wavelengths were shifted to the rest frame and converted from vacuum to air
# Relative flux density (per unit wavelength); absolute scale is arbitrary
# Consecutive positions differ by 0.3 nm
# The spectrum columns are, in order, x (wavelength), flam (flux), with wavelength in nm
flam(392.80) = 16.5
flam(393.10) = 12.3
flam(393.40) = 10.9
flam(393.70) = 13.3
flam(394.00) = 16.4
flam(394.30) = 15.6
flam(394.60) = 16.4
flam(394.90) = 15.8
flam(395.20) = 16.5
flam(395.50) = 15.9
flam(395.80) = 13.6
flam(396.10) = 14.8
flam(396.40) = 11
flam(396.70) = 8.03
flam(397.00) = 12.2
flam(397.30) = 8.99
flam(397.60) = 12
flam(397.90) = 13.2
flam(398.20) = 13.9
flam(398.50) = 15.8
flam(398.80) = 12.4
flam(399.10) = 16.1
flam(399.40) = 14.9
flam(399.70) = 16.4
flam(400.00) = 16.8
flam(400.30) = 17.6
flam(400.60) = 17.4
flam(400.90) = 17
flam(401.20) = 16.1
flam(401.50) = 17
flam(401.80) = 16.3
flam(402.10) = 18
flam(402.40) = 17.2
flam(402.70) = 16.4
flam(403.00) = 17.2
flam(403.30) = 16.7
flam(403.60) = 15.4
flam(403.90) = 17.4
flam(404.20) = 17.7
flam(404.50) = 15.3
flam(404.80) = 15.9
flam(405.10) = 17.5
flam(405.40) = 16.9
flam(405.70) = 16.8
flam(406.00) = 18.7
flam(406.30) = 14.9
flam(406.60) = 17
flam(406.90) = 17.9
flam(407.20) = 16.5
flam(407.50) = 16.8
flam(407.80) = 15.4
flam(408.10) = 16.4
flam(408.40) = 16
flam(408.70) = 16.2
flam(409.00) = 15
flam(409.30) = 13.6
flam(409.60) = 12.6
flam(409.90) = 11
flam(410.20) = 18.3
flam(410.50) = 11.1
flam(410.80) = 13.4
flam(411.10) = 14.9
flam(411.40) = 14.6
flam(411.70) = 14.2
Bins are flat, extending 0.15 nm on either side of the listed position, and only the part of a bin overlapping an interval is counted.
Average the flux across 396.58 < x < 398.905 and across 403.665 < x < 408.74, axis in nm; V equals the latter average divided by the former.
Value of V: 1.4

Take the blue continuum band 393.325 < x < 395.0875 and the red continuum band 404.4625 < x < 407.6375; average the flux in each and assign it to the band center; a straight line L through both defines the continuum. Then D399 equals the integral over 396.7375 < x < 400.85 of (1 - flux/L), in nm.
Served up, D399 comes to 0.36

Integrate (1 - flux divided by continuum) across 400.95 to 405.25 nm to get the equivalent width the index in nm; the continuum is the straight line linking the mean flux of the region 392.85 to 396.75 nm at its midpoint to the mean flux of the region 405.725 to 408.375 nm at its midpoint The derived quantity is -0.24 nm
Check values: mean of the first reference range 14.1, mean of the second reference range 16.7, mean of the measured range 16.7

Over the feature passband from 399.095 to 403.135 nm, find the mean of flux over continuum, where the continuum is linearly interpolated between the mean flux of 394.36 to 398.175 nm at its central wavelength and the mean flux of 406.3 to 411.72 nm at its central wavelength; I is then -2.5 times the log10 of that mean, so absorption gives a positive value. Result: -0.199 mag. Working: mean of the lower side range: 13.3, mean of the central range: 16.8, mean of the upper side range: 15.1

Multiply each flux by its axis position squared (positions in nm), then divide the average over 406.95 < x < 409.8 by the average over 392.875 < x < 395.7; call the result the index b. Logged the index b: 1.11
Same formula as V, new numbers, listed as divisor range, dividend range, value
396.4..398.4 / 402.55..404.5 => 1.45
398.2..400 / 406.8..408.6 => 1.09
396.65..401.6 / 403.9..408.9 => 1.14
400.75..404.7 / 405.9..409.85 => 0.94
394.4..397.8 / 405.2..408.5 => 1.26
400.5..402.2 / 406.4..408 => 0.98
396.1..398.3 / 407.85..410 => 1.26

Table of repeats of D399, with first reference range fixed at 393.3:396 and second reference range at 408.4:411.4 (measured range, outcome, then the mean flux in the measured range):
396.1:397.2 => 0.29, 10.9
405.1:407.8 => -0.48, 16.9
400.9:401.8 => -0.12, 16.6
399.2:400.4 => -0.13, 16.4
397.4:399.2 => 0.13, 13.7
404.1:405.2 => -0.16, 16.5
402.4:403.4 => -0.16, 16.8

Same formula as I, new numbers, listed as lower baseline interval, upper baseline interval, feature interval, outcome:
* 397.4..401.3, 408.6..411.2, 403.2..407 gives -0.15 mag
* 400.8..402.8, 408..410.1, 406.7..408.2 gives -0.11 mag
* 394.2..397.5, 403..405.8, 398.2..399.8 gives -0.02 mag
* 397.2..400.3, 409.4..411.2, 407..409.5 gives -0.15 mag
